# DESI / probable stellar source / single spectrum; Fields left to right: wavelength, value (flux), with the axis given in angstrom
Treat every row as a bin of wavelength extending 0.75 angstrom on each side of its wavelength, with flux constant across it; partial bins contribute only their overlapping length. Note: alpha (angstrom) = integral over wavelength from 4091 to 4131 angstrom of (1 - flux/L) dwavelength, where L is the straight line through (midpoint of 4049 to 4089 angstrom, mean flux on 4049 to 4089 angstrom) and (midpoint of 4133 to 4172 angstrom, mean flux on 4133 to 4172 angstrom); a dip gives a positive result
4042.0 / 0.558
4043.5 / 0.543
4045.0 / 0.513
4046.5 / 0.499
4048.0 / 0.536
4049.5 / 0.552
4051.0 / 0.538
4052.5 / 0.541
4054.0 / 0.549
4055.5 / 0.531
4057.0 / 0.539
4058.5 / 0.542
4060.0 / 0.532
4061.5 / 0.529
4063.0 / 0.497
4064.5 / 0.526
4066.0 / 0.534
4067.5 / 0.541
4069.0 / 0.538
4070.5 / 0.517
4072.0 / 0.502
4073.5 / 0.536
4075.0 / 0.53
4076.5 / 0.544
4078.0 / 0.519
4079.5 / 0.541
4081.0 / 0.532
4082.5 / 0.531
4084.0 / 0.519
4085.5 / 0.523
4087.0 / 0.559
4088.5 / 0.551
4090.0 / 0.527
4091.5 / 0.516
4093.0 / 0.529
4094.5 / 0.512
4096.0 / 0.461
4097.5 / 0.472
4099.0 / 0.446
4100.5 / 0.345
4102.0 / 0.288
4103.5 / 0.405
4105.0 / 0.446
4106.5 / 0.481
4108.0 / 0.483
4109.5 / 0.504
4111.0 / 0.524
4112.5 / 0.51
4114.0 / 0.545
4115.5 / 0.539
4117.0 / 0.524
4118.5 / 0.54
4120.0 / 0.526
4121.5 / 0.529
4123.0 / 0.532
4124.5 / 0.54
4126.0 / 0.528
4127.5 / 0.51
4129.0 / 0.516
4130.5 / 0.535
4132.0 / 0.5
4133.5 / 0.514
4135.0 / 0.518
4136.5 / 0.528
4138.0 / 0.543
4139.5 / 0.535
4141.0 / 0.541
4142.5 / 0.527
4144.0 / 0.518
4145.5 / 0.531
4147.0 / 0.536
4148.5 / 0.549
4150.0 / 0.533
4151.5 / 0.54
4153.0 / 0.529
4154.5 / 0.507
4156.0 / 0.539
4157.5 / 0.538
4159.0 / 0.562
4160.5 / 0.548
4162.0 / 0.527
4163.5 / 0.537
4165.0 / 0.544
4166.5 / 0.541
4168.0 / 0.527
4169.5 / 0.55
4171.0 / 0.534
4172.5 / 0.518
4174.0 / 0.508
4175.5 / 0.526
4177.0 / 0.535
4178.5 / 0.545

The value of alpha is 3.1 angstrom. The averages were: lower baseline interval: 0.533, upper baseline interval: 0.534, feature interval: 0.492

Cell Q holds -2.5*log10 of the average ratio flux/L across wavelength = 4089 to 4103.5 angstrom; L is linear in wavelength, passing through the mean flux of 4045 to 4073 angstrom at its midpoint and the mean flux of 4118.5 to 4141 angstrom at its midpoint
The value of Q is 0.16 mag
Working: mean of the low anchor 0.53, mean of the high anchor 0.526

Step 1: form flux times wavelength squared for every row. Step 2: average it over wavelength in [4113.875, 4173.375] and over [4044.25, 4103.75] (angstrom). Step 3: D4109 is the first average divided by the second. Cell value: 1.1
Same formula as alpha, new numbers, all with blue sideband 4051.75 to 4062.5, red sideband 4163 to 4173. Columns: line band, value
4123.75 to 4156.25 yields 0.51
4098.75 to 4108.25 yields 2.27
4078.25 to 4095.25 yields 0.19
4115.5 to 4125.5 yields 0.08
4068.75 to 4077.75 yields 0.16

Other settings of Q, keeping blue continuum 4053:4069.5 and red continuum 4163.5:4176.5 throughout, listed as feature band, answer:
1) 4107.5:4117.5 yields 0.03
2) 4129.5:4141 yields 0.01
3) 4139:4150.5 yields 0.00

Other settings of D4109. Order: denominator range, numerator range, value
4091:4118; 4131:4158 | 1.14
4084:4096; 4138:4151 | 1.04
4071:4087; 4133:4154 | 1.04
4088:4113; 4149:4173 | 1.18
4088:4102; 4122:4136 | 1.12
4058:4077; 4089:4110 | 0.88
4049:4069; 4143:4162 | 1.05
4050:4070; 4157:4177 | 1.06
